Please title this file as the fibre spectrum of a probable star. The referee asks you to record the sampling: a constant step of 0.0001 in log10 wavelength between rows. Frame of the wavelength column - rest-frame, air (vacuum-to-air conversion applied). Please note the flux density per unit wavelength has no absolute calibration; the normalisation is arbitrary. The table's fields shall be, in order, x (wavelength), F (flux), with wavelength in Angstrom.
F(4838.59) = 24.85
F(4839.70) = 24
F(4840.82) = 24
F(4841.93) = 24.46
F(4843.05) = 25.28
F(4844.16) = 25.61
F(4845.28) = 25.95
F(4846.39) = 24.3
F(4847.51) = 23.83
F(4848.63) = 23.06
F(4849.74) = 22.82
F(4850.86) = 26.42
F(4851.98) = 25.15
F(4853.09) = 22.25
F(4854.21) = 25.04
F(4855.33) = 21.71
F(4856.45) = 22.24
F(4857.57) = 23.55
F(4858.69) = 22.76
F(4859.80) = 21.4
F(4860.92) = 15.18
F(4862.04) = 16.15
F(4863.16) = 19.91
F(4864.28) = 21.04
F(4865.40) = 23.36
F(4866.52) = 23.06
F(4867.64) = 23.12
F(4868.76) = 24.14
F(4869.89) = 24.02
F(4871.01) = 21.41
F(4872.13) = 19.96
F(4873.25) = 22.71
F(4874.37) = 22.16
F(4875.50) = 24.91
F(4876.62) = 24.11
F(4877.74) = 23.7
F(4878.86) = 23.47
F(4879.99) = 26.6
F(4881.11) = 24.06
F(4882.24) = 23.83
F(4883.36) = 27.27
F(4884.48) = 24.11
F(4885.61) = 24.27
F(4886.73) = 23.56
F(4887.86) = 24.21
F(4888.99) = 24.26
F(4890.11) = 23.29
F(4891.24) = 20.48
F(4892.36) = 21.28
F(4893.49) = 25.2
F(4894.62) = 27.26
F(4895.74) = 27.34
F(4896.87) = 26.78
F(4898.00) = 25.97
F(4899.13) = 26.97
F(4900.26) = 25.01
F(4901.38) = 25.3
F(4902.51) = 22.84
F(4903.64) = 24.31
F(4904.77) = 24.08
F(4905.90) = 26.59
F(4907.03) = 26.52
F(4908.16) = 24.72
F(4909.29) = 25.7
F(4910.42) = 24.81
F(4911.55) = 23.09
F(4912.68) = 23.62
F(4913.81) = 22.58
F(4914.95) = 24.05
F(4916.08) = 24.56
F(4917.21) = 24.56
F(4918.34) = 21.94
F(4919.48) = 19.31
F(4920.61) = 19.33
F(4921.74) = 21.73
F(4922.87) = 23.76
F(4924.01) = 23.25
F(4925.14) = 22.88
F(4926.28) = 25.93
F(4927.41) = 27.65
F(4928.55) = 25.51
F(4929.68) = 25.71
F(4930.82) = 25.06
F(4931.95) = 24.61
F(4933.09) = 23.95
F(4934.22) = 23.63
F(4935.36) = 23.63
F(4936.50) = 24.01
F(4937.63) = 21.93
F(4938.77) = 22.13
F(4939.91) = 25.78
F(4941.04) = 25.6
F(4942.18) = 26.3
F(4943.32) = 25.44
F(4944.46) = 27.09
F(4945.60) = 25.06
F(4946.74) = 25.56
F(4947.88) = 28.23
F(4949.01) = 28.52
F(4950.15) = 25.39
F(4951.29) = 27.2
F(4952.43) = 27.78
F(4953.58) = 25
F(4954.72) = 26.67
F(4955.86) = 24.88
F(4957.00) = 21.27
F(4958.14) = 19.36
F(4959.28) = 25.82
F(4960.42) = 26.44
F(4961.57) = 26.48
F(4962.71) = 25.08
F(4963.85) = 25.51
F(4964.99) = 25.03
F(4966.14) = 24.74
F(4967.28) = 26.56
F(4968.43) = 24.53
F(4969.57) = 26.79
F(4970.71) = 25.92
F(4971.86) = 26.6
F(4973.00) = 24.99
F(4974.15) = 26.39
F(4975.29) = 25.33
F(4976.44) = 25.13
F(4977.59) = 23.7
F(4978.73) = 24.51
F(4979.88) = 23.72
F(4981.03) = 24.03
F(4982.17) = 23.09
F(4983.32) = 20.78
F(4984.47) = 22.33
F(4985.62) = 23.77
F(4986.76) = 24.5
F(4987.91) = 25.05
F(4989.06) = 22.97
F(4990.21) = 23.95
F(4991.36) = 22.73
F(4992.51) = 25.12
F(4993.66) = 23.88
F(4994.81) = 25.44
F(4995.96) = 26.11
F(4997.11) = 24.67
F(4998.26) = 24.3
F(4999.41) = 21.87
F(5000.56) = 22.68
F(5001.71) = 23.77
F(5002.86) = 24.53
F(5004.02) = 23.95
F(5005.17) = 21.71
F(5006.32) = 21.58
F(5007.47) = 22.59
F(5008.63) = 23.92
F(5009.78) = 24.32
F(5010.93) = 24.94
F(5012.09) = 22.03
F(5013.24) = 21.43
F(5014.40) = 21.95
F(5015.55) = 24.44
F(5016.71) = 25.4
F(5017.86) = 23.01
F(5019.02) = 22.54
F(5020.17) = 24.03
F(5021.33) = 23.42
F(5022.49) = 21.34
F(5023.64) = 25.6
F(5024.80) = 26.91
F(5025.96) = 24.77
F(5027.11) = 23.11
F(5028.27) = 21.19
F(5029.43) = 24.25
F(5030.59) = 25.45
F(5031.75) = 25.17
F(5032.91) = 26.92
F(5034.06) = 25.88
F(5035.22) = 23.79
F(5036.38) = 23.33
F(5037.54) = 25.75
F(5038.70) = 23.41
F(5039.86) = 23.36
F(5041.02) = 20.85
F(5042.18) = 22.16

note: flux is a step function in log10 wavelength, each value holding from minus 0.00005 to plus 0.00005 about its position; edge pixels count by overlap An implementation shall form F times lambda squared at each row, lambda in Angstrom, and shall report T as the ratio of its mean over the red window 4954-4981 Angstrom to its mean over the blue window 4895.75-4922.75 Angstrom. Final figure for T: 1.06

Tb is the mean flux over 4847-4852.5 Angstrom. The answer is 24.2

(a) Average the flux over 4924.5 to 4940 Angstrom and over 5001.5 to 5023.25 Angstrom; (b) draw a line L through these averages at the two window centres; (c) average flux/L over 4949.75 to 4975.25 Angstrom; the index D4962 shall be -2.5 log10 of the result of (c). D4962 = -0.06 mag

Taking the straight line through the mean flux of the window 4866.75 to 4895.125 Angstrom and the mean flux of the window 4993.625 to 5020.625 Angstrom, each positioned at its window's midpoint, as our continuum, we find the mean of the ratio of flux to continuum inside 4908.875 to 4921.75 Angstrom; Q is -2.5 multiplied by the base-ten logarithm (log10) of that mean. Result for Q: 0.033 mag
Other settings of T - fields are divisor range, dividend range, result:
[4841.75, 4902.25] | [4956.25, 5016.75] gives 1.07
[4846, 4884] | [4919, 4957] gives 1.11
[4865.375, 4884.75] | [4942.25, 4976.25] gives 1.12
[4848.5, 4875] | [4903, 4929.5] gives 1.10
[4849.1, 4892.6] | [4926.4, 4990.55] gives 1.13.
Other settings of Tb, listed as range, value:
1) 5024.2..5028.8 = 24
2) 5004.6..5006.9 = 21.7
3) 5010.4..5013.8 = 22.8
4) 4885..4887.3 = 23.9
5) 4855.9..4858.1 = 22.9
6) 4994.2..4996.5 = 25.7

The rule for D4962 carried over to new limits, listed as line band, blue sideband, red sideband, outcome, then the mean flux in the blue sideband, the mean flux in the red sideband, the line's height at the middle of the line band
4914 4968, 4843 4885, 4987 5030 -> -0.06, 23.1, 23.7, 23.4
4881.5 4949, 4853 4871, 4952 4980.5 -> -0.05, 21.8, 25.1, 23.5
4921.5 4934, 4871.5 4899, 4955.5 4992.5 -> -0.01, 24.2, 24.4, 24.3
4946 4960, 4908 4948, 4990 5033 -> -0.06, 24.2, 23.8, 24.1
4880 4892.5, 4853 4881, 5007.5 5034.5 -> -0.06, 22.3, 24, 22.5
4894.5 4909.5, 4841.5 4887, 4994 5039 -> -0.10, 23.2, 23.9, 23.4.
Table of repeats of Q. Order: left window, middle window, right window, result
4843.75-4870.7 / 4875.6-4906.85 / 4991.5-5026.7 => -0.080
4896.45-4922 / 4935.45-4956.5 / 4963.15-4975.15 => -0.023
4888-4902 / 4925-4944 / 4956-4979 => 0.010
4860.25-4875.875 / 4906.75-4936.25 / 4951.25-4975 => -0.012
